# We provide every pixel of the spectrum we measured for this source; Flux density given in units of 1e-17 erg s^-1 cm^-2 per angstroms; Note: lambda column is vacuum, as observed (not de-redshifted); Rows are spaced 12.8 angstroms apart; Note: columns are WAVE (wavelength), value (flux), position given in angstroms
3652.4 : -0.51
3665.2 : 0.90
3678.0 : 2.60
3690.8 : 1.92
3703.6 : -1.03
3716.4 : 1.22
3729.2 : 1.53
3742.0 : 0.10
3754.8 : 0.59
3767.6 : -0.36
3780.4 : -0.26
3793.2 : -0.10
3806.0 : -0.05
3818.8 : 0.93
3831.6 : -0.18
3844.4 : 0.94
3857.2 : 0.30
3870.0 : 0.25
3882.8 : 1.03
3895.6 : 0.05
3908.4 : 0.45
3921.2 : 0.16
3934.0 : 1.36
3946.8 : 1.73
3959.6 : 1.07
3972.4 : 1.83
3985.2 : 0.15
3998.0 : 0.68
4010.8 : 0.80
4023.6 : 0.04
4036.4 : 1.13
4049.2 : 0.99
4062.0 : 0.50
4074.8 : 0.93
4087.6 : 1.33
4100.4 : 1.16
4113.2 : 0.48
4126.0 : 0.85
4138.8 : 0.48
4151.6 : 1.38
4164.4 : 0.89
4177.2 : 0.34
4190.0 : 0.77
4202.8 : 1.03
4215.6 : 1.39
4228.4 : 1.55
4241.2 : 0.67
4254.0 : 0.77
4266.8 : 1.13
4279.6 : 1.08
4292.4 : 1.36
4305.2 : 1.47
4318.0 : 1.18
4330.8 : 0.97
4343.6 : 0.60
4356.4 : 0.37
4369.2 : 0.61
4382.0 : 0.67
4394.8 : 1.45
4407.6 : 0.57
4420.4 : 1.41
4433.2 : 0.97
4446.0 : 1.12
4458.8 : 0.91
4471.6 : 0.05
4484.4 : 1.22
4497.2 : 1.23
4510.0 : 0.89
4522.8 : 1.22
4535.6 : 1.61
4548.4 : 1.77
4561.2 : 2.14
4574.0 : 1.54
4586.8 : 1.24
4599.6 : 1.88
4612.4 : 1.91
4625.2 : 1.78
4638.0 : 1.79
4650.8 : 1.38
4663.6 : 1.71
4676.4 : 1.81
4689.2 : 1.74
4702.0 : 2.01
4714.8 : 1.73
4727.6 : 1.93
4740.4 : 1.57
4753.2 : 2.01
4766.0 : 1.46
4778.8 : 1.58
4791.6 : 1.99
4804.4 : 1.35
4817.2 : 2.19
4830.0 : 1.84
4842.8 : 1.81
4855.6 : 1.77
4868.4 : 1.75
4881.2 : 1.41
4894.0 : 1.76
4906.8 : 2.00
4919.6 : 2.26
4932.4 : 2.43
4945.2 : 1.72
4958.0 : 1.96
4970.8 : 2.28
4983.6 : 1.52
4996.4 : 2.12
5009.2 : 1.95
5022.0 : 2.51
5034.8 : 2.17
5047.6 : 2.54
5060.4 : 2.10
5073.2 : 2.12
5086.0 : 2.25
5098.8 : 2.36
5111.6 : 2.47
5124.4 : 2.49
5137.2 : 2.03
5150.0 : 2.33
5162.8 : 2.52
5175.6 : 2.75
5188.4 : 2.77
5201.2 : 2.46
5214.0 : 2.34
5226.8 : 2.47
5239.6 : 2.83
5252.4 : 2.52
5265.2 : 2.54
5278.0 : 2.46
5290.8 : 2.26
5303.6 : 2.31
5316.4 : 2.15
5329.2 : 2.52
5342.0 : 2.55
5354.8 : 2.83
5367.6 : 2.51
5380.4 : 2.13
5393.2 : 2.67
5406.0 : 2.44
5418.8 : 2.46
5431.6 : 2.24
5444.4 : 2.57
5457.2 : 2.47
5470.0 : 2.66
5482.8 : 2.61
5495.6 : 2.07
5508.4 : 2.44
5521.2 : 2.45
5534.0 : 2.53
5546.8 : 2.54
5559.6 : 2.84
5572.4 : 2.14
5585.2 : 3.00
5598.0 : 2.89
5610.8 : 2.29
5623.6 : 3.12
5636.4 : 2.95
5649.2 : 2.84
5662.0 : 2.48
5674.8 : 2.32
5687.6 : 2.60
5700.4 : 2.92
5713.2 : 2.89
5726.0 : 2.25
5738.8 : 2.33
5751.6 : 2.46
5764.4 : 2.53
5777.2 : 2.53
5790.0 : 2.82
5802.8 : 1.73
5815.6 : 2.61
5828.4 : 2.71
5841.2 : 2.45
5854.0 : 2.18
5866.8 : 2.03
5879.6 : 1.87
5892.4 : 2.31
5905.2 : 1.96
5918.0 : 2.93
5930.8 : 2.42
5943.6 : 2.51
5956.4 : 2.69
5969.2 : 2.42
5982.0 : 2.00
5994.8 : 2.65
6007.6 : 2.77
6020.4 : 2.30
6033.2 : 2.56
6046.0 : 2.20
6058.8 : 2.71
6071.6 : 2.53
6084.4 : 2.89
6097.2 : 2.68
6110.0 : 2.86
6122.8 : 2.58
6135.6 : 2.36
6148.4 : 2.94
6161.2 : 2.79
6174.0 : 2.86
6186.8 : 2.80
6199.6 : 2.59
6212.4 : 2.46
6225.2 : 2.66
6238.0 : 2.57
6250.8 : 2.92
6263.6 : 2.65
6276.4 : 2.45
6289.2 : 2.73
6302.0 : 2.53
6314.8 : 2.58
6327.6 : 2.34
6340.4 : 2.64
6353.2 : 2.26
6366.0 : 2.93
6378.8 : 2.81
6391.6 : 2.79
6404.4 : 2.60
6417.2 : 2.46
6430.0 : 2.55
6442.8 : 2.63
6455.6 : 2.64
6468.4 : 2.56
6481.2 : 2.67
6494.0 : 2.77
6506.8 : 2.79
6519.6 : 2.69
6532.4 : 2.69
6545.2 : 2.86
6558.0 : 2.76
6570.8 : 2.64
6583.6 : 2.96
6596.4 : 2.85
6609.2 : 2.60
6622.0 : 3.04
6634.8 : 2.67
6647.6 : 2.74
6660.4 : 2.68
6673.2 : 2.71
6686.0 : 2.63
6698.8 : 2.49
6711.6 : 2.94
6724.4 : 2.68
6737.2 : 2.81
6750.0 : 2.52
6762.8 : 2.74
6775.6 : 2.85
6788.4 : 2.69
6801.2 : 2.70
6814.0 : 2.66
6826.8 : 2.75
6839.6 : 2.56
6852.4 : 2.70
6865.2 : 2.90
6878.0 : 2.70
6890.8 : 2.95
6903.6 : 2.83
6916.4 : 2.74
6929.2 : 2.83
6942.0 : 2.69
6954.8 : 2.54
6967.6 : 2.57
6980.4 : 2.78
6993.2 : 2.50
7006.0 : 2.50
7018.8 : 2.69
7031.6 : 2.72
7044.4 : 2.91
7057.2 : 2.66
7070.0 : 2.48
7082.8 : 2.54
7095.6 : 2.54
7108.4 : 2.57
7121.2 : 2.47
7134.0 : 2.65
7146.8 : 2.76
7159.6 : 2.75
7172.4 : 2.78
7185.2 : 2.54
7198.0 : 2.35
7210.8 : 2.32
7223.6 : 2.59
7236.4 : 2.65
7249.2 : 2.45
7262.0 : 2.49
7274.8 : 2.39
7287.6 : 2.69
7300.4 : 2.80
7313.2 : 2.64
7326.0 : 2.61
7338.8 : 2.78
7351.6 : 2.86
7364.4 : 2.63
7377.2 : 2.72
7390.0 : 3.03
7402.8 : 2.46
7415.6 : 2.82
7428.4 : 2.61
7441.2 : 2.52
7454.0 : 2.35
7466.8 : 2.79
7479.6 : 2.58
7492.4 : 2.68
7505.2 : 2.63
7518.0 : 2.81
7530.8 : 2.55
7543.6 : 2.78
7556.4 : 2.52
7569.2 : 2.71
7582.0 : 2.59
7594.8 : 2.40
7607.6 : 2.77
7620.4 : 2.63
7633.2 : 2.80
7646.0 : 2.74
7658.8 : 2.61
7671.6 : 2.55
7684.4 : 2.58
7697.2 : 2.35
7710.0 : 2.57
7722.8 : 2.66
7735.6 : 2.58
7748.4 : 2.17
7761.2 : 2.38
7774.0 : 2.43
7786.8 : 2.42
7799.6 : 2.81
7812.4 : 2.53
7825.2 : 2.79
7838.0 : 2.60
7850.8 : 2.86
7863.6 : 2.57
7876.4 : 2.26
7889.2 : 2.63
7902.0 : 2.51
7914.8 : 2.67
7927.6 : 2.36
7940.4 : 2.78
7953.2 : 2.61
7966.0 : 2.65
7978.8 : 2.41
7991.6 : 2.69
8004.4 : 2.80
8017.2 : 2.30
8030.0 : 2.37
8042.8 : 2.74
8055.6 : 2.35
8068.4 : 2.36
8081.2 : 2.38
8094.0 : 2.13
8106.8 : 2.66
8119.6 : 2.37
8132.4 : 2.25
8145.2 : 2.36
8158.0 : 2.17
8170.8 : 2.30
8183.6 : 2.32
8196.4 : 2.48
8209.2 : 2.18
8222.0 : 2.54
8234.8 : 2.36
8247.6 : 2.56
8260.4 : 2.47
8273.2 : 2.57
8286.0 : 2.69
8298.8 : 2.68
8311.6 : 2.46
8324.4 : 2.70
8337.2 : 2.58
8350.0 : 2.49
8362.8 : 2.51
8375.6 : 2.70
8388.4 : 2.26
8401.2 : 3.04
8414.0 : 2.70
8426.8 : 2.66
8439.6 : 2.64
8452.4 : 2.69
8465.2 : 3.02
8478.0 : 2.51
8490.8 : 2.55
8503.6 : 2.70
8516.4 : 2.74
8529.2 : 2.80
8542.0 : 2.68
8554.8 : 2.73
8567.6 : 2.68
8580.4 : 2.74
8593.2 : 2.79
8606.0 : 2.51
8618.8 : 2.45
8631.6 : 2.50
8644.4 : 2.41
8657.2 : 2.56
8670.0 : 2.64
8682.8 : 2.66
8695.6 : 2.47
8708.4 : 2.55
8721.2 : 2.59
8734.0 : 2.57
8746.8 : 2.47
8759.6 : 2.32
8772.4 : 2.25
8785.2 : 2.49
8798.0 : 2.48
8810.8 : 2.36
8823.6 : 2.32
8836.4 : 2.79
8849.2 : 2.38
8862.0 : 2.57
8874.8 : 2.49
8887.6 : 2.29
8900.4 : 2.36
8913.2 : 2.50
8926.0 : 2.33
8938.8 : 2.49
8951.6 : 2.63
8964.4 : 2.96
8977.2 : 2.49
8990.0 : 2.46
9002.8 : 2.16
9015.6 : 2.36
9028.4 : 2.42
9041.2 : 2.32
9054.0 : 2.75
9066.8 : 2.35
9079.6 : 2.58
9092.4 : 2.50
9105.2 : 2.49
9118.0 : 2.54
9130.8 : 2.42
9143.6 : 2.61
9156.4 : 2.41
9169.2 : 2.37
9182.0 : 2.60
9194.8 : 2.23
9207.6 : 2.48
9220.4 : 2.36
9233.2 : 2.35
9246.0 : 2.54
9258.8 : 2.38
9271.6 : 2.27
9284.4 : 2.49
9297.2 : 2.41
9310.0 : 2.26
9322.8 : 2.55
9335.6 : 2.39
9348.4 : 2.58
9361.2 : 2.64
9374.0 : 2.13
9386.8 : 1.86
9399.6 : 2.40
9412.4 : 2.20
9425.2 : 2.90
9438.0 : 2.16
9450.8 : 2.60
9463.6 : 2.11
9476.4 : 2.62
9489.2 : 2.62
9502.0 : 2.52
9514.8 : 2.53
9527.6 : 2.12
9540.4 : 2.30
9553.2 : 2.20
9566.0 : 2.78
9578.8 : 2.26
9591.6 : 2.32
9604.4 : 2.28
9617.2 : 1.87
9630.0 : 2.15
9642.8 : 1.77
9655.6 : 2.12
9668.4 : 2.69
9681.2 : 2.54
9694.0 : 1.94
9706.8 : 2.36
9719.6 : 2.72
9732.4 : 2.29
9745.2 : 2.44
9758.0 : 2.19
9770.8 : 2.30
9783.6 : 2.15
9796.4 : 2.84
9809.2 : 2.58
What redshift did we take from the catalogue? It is 0.135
